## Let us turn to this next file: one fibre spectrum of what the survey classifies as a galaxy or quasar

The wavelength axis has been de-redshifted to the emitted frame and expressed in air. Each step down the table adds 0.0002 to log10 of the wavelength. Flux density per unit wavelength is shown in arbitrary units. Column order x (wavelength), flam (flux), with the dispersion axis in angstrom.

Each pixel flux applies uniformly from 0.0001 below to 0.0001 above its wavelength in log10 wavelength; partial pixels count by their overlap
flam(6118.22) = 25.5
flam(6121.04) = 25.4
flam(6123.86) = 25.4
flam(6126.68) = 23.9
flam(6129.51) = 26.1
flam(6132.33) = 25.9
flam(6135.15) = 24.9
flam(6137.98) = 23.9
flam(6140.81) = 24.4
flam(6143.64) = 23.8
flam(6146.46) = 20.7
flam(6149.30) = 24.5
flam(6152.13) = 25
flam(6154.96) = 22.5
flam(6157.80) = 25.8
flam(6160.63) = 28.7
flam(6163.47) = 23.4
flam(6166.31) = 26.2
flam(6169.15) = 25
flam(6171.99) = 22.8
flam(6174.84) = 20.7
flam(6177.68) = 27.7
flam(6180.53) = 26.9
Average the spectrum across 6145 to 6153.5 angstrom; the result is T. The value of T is 23.4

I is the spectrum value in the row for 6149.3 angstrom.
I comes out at 24.5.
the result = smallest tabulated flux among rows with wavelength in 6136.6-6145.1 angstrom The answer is 23.8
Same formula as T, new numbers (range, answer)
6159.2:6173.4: 25.2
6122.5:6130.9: 25.1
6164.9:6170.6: 25.6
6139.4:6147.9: 23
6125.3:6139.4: 24.9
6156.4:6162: 27.3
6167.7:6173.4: 23.9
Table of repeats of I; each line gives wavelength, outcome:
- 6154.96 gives 22.5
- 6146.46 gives 20.7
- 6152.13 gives 25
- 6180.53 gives 26.9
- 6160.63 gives 28.7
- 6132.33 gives 25.9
